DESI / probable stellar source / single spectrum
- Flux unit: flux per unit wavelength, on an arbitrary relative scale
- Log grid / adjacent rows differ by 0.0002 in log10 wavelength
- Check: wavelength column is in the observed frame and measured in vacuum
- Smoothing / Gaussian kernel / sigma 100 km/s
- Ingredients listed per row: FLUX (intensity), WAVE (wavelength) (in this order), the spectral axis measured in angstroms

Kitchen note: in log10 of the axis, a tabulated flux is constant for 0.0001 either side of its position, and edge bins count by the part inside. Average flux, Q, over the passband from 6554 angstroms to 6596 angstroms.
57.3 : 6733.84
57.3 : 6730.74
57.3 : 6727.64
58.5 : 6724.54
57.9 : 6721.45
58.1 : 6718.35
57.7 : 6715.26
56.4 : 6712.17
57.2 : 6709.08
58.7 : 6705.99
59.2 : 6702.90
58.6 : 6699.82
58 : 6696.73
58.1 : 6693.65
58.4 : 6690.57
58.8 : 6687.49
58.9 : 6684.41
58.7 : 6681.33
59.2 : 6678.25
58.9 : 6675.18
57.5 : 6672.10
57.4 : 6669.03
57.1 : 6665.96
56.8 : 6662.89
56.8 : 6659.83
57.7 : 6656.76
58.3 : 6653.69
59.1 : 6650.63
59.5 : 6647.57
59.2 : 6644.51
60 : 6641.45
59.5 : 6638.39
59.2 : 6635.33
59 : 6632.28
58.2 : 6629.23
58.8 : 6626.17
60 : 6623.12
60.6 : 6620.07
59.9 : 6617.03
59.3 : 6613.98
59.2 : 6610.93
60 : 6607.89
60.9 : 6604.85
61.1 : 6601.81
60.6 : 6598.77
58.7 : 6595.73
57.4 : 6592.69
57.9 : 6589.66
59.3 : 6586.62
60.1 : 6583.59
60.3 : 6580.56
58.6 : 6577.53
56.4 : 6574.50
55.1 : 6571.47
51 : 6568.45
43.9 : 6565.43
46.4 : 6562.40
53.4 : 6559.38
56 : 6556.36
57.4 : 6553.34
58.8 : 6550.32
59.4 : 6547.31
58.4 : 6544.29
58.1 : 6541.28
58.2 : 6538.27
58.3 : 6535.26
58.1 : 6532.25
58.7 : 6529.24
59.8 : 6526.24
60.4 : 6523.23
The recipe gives 55.3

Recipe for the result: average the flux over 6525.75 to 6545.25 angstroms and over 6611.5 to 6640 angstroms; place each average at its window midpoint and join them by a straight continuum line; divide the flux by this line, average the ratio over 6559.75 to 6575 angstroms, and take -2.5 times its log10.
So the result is 0.17 mag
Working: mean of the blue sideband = 58.5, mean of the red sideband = 59.4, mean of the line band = 50.4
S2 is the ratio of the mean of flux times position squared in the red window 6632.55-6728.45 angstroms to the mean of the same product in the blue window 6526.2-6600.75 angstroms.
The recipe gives 1.1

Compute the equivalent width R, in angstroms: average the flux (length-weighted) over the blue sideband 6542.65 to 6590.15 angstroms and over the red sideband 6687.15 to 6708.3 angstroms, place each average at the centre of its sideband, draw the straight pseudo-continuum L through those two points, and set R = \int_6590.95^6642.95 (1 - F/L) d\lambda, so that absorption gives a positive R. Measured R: -2.52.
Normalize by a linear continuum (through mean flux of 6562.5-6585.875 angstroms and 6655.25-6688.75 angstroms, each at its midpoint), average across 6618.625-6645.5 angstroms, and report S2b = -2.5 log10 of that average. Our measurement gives -0.05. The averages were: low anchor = 54.7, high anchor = 58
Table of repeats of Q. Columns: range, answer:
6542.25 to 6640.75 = 57.7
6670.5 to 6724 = 58.3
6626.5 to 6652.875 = 59.2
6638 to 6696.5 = 58.4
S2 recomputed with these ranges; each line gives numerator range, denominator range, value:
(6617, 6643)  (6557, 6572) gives 1.21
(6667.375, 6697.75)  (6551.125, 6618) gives 1.06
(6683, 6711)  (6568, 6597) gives 1.05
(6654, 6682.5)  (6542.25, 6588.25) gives 1.07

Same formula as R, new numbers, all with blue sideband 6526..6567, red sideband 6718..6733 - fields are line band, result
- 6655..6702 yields -0.65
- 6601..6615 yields -0.87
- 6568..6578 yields 0.15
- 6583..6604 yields -1.08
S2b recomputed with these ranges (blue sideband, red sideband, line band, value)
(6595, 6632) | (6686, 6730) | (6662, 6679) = 0.02 mag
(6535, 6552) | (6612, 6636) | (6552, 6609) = 0.05 mag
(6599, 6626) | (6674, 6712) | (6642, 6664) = 0.02 mag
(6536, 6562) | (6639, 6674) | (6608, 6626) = -0.04 mag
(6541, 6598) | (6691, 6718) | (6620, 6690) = -0.02 mag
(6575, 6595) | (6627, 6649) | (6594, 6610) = -0.02 mag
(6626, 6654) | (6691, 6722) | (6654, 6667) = 0.03 mag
